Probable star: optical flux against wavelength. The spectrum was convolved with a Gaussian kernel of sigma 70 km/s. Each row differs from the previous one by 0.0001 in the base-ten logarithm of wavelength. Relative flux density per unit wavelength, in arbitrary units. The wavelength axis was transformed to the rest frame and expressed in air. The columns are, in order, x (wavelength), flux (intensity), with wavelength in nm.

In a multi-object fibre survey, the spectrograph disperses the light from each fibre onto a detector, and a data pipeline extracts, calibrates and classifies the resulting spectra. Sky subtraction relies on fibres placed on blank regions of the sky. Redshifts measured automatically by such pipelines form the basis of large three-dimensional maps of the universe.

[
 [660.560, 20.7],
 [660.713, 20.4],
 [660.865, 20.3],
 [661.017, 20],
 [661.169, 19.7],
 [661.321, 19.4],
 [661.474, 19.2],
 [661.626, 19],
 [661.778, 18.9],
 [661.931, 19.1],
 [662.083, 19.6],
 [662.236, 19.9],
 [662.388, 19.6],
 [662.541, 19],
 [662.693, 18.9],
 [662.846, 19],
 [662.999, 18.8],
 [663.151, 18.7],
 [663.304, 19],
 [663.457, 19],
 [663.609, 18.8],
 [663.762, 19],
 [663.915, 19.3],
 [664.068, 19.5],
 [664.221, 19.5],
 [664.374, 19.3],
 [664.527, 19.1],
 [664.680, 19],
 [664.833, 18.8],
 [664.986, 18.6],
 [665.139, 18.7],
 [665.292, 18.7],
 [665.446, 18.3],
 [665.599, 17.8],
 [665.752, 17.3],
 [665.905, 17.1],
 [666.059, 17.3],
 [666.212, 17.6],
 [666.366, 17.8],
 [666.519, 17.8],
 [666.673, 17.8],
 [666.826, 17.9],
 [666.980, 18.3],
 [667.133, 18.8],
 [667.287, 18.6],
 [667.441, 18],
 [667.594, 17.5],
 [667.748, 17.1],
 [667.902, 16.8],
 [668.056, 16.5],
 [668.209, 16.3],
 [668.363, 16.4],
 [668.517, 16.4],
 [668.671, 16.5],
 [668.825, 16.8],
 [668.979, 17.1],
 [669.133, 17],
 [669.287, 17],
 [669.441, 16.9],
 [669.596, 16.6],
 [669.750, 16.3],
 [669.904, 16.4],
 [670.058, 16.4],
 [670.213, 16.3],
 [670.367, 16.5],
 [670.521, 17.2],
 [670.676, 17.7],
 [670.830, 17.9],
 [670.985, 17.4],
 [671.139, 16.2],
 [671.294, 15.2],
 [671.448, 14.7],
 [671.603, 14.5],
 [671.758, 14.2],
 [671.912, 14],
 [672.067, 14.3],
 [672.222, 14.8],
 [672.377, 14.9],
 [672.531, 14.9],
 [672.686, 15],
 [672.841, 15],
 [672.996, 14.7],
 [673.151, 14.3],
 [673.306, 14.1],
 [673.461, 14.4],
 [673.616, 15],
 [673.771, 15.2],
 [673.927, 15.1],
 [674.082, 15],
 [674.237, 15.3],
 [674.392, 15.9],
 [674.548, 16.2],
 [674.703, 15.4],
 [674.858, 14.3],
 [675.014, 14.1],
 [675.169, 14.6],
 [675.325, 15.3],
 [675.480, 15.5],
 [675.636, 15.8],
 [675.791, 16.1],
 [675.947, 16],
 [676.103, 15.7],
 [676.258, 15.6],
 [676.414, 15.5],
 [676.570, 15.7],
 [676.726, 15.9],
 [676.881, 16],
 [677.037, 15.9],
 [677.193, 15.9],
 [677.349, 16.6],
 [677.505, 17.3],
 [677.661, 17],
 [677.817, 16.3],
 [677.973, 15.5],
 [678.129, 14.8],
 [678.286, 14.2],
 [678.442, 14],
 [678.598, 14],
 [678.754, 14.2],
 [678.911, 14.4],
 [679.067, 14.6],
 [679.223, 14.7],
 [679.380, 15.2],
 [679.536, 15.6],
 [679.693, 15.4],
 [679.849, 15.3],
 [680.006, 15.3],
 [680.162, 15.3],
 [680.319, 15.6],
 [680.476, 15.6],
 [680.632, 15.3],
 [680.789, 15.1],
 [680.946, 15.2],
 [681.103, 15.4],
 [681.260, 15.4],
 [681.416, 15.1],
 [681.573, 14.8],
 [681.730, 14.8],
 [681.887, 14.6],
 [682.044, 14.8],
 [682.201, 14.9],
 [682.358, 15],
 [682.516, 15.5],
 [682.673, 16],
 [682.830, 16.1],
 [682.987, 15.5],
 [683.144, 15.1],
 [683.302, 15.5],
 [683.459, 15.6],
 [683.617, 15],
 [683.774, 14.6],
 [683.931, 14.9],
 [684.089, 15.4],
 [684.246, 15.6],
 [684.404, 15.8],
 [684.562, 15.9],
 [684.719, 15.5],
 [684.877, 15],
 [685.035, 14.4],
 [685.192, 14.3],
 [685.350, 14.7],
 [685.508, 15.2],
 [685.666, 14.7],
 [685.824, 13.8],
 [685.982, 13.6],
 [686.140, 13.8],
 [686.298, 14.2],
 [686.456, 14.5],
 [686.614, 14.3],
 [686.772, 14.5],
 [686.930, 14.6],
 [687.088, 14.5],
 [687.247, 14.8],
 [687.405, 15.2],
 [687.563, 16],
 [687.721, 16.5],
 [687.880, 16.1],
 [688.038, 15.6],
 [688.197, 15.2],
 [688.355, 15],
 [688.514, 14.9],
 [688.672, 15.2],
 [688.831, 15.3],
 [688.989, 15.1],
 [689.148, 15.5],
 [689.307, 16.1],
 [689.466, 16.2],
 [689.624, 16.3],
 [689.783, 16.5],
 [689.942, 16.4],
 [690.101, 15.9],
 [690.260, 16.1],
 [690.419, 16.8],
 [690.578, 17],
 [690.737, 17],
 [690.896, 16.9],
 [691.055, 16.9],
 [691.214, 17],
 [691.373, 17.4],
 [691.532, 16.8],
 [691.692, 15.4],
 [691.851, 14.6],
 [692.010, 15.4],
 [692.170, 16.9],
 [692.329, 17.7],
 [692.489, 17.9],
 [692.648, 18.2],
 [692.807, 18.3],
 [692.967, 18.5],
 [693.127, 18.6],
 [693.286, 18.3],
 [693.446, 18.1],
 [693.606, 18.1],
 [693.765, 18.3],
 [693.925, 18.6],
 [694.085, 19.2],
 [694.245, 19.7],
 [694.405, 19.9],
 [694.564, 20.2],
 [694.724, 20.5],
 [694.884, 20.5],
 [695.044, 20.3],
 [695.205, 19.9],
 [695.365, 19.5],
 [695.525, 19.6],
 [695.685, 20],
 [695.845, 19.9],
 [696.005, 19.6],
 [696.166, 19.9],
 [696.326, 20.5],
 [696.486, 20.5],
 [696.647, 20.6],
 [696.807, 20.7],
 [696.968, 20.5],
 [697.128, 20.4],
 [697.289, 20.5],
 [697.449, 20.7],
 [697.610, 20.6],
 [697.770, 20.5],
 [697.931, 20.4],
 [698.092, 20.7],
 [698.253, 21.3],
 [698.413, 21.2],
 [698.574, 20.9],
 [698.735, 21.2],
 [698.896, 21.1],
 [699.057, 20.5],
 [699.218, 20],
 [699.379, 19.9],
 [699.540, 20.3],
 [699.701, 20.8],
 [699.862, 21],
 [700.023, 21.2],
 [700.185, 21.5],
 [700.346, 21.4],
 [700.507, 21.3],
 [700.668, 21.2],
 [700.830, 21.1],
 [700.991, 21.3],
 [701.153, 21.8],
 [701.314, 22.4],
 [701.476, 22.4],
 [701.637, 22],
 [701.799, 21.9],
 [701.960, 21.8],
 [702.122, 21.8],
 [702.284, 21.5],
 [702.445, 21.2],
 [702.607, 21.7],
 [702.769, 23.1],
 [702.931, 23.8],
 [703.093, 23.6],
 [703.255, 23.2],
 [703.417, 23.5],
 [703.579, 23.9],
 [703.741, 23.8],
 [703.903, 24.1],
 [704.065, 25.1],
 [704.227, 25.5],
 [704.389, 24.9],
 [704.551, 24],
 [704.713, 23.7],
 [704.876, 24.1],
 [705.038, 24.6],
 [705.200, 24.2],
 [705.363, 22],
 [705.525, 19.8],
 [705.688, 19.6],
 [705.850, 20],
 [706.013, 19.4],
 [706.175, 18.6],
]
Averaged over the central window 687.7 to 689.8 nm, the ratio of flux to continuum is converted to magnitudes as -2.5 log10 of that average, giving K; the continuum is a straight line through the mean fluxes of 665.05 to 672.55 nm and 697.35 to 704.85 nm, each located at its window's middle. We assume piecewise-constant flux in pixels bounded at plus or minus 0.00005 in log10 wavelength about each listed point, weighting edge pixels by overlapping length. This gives 0.27 mag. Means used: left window 16.8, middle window 15.6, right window 22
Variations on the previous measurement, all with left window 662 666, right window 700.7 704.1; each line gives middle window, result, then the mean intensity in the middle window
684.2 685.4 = 0.35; 15.1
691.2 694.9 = 0.20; 18.1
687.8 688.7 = 0.35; 15.3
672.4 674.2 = 0.31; 14.8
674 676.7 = 0.28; 15.4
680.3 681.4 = 0.31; 15.3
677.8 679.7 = 0.34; 14.8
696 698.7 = 0.08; 20.6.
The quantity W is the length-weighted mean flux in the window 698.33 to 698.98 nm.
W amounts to 21.1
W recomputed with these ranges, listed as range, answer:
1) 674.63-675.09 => 14.6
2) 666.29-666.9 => 17.8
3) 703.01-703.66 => 23.5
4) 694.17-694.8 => 20.1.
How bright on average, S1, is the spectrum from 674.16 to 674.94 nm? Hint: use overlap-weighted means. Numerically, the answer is 15.4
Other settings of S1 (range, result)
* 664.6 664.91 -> 18.9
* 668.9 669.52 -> 17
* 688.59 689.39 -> 15.4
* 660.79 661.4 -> 19.8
